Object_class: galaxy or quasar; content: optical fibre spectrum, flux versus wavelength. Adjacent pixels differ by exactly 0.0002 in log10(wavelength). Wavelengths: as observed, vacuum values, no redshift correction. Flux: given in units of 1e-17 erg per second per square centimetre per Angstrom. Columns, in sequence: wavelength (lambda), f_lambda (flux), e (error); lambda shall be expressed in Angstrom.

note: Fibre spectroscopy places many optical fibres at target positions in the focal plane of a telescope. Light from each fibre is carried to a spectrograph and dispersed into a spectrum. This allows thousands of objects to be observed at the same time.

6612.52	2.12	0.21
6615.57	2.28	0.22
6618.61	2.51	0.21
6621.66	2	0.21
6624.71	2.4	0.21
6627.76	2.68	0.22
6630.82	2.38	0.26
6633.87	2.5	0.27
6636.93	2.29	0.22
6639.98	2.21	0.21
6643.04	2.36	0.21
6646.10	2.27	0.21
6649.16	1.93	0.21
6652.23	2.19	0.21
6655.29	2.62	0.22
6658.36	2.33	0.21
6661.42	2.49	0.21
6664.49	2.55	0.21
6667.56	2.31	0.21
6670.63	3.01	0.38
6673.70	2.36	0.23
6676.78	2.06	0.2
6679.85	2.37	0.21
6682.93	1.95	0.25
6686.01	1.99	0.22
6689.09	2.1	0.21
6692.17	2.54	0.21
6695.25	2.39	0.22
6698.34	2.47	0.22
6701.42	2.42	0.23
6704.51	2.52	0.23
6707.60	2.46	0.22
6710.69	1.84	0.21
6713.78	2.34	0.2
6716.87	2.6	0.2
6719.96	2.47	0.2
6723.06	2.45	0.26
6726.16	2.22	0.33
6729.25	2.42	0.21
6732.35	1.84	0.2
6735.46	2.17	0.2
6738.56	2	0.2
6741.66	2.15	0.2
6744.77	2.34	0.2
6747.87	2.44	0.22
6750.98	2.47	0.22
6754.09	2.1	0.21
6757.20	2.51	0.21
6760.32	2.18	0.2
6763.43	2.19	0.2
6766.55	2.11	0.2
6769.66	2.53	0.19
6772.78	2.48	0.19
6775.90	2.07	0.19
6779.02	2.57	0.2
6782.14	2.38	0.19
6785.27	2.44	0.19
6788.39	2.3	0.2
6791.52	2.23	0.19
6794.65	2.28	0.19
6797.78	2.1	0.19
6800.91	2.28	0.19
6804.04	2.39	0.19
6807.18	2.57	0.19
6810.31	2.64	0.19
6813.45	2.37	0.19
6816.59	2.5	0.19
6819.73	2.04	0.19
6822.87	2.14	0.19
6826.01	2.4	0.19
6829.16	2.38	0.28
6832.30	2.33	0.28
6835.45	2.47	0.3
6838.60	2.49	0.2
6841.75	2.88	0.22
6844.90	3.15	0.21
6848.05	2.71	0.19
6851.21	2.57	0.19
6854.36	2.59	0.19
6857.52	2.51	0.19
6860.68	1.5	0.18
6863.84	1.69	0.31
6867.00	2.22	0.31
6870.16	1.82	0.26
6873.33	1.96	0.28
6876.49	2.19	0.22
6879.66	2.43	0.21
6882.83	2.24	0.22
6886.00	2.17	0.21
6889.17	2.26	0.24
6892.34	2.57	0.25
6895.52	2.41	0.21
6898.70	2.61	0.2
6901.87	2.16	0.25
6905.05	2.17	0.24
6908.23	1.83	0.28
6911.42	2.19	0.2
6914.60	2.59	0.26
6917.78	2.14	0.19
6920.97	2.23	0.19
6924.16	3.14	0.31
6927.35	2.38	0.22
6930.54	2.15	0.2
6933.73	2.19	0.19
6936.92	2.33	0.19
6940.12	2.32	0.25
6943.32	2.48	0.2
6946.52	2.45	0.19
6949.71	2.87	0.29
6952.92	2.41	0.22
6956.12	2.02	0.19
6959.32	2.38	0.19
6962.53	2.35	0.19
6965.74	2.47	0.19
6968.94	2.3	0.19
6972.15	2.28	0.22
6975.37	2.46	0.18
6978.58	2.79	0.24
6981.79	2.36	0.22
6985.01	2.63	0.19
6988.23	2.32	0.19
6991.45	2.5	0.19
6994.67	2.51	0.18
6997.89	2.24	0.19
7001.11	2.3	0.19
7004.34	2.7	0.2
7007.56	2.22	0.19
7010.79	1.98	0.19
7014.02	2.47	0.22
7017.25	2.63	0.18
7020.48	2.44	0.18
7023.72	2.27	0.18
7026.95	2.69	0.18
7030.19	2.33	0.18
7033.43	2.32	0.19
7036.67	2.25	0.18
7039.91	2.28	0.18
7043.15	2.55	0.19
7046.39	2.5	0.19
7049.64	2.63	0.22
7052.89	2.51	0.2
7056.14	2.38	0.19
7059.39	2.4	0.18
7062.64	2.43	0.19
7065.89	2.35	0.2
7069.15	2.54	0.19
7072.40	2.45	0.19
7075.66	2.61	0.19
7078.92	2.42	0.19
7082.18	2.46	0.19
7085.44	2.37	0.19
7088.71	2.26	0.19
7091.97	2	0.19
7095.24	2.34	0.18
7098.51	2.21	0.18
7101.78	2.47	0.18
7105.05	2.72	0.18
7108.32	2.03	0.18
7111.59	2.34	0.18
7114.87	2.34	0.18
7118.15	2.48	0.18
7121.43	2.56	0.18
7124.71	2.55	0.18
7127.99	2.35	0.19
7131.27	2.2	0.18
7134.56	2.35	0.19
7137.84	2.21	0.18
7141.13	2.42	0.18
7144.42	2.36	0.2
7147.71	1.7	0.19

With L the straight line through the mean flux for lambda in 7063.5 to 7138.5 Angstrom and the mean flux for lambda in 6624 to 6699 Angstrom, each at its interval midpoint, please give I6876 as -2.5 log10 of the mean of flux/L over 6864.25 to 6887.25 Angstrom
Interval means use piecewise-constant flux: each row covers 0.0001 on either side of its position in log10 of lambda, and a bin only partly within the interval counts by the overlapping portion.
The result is 0.12 mag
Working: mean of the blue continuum 2.35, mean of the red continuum 2.38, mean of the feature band 2.12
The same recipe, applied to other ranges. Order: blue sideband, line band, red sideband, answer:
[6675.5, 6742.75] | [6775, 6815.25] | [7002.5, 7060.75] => -0.03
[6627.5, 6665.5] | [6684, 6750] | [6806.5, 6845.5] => 0.05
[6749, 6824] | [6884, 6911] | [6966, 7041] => 0.05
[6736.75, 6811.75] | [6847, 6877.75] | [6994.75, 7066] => 0.09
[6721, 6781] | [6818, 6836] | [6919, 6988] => 0.02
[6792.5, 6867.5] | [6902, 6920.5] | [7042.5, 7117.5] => 0.10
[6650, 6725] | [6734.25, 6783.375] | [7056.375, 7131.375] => 0.03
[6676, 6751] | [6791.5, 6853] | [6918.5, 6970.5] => -0.05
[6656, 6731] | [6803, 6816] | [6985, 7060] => -0.05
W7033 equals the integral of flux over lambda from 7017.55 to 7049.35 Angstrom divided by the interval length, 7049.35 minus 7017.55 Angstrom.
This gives 2.42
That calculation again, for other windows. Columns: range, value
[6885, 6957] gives 2.36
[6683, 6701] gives 2.28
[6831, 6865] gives 2.45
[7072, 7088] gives 2.45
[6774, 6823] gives 2.34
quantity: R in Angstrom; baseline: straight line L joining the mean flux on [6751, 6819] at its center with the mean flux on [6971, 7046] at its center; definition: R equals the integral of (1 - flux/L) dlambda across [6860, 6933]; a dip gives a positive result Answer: 4.6 Angstrom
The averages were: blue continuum 2.34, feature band 2.23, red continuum 2.42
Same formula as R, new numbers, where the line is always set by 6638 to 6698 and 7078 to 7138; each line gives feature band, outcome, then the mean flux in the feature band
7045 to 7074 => -1.4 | 2.47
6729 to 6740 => 1.2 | 2.07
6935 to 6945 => -0.1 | 2.37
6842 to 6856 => -2.6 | 2.77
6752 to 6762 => 0.2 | 2.27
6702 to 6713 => 0.2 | 2.29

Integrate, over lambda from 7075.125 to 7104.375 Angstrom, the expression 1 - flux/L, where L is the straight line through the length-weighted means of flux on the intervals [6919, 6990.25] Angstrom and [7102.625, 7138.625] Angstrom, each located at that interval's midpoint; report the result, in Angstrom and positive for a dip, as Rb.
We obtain 0.47 Angstrom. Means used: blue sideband 2.42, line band 2.35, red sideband 2.38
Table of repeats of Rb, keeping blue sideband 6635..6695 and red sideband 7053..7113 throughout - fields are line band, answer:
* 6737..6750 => 0.47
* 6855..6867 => 1.79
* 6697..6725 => -0.86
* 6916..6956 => -0.89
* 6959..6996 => -1.31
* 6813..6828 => 0.34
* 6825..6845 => -1.77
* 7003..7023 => -0.23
